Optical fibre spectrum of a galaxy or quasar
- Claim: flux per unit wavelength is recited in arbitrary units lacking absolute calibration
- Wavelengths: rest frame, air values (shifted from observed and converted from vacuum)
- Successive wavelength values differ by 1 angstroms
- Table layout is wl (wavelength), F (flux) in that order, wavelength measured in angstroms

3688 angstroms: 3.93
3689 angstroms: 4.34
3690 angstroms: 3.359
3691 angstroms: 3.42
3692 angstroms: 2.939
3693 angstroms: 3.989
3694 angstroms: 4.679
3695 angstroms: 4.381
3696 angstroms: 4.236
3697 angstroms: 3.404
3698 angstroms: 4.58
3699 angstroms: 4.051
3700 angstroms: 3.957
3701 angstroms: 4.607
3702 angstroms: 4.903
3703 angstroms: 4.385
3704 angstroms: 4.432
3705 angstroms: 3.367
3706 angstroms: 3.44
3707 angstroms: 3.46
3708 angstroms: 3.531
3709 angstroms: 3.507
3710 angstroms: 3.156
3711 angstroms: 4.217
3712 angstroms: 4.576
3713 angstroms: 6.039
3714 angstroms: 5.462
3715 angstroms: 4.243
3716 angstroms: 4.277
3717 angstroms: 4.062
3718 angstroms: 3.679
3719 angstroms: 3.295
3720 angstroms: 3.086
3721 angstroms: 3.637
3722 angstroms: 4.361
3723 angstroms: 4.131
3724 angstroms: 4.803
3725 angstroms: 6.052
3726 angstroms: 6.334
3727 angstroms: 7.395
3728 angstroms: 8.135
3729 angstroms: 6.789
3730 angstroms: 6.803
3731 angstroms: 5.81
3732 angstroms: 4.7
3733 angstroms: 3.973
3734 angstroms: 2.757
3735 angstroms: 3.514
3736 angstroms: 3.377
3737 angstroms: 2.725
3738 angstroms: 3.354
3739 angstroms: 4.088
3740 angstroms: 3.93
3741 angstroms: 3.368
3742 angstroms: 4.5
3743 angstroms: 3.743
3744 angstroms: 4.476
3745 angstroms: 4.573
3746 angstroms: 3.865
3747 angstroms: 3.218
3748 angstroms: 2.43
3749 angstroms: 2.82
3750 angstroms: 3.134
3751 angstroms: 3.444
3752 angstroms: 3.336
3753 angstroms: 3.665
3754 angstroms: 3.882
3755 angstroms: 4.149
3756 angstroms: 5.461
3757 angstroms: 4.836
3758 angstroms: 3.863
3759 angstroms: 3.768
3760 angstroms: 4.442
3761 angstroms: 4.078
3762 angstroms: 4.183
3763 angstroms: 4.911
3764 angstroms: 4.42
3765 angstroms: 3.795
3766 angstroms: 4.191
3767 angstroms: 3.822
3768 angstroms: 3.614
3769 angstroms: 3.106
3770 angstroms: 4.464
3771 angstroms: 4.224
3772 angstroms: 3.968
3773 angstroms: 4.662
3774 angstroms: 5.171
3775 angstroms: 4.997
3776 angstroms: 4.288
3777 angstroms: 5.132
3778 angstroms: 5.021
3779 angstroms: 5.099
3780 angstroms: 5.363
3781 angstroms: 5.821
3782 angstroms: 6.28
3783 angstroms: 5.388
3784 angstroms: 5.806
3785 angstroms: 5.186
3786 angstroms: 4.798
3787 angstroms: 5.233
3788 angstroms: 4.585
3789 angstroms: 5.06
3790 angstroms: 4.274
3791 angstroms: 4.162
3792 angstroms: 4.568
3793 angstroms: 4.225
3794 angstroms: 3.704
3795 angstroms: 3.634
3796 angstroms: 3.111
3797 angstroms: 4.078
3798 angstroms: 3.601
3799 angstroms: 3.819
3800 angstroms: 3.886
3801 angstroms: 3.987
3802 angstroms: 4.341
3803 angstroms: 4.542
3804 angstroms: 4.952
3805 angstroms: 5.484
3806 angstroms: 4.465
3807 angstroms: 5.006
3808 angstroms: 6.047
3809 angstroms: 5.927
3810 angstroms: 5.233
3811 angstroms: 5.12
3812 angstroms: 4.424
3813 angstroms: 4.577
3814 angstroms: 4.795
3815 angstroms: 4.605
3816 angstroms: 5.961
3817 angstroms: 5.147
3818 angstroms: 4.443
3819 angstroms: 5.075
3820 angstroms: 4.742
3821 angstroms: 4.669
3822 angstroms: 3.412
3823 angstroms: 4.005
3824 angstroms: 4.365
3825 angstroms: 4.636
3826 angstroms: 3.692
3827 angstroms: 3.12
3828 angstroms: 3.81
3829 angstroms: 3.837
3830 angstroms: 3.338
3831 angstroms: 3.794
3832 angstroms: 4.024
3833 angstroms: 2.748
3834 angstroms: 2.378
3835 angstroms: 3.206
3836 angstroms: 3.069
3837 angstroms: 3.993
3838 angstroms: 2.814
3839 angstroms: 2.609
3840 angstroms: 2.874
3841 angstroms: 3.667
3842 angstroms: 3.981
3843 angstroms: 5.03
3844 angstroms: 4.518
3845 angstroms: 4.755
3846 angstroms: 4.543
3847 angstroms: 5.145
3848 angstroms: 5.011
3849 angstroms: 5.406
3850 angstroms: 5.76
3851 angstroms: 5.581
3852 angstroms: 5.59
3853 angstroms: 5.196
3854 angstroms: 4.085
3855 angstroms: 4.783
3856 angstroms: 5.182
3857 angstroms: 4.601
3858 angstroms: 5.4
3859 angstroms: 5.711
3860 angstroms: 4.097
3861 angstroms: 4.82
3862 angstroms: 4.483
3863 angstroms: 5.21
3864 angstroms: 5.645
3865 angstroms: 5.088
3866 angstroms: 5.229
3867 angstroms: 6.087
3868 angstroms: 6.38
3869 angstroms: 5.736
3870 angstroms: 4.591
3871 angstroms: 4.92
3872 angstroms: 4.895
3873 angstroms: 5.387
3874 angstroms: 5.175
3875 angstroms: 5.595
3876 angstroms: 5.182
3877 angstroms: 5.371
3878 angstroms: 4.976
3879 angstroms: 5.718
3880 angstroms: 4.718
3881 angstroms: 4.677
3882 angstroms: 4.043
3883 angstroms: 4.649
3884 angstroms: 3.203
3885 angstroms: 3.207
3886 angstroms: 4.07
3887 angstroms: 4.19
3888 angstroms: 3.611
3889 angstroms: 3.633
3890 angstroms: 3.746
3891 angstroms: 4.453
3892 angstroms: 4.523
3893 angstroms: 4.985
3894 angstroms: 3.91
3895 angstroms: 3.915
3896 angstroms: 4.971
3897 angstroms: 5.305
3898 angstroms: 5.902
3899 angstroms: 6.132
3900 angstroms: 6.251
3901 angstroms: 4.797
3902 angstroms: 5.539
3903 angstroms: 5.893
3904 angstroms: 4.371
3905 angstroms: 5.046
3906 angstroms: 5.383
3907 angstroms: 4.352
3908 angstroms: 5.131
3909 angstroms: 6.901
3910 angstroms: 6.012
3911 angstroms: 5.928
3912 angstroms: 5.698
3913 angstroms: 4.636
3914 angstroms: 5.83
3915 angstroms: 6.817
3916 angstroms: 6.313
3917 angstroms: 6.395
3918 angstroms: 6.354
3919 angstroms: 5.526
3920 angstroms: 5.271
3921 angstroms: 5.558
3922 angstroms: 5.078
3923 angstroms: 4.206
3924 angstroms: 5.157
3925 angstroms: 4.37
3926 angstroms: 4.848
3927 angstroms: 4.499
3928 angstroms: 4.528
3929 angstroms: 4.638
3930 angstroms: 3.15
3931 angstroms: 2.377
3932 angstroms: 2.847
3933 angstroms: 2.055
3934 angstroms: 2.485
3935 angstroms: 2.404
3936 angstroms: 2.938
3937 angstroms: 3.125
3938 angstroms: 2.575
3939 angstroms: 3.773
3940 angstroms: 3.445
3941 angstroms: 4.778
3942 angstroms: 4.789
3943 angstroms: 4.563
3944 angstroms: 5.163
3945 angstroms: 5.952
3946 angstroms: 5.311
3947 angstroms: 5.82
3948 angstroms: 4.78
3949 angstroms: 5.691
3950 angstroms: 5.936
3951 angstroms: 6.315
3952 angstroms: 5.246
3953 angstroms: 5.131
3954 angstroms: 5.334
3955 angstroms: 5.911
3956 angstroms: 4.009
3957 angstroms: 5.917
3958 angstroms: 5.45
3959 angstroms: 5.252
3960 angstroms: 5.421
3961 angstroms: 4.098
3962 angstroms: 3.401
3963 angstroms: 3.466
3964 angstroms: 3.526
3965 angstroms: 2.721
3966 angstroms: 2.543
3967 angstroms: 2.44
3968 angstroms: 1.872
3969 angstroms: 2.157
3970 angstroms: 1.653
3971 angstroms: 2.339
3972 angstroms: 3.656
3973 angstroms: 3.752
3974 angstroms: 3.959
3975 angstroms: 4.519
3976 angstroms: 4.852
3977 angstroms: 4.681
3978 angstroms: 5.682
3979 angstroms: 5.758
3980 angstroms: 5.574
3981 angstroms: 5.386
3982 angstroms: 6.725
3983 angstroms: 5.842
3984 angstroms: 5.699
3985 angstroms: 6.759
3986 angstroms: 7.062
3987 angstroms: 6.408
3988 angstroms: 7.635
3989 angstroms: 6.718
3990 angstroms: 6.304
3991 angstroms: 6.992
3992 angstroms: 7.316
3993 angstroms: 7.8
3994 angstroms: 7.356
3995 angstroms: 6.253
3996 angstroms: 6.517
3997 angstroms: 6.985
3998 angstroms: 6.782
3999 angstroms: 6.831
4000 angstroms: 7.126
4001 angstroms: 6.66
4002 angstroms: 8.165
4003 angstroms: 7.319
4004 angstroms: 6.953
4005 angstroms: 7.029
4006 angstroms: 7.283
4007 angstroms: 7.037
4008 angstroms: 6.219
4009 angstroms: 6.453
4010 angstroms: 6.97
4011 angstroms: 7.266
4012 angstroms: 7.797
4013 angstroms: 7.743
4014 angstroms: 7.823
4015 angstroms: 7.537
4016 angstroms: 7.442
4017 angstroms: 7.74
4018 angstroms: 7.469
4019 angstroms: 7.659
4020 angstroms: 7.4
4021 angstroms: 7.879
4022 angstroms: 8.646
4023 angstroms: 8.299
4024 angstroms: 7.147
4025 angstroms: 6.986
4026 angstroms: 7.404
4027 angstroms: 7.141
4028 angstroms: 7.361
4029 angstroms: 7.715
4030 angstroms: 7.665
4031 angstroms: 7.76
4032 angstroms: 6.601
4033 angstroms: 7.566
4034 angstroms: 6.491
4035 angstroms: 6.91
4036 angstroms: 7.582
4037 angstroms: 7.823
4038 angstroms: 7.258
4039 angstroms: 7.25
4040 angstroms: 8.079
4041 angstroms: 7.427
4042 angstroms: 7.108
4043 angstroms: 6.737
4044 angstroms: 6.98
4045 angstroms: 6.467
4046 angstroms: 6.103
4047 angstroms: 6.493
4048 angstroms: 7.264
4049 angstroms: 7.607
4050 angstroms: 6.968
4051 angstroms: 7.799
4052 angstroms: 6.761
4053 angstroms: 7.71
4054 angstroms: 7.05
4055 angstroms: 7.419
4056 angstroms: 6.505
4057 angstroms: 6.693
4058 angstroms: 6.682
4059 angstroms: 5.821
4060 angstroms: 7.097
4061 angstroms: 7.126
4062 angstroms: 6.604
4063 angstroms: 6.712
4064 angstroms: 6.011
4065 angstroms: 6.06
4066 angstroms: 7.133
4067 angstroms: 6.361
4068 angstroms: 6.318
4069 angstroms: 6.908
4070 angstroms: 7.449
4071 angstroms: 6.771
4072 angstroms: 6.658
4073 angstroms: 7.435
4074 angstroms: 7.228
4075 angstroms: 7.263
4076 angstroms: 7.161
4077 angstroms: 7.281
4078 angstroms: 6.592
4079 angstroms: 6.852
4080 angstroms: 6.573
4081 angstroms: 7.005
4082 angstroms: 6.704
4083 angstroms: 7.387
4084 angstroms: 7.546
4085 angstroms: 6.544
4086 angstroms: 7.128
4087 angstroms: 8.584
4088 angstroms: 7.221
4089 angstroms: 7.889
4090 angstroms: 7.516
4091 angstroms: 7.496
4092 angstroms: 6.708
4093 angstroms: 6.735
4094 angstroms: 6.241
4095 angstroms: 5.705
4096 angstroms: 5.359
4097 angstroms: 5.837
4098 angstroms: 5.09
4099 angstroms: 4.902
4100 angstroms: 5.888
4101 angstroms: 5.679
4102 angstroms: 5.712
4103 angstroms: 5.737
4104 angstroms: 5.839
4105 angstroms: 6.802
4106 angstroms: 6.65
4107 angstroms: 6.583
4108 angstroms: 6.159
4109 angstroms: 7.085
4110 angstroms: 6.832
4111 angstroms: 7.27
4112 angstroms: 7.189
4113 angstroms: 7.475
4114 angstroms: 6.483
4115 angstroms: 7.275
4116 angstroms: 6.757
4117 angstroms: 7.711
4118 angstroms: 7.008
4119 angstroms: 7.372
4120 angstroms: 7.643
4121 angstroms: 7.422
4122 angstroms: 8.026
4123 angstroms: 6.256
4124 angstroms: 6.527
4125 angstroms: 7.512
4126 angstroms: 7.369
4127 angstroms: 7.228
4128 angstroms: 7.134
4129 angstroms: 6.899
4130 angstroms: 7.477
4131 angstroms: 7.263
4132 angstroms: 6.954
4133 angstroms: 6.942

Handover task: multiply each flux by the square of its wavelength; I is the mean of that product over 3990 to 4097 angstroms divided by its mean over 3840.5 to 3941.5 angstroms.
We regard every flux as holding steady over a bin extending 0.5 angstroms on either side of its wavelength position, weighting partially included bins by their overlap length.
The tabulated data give 1.6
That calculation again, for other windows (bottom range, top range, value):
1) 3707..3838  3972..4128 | 1.81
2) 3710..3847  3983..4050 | 1.86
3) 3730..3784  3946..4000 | 1.39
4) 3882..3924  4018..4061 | 1.53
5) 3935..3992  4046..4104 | 1.49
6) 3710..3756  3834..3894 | 1.15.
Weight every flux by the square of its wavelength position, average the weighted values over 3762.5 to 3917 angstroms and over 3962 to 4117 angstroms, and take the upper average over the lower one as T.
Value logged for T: 1.54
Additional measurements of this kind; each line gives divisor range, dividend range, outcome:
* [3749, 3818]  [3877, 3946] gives 1.10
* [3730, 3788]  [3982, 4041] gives 1.92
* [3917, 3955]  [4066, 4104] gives 1.59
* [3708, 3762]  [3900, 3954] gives 1.25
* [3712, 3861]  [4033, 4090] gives 1.82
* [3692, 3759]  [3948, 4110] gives 1.78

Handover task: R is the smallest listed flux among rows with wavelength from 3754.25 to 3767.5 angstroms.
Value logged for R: 3.768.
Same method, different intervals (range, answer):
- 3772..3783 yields 3.968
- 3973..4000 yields 3.752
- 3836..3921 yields 2.609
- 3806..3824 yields 3.412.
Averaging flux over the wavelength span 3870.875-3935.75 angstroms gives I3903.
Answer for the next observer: 4.79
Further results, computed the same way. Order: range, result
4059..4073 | 6.7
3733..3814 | 4.31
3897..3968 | 4.75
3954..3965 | 4.59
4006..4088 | 7.14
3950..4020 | 5.81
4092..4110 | 6.04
